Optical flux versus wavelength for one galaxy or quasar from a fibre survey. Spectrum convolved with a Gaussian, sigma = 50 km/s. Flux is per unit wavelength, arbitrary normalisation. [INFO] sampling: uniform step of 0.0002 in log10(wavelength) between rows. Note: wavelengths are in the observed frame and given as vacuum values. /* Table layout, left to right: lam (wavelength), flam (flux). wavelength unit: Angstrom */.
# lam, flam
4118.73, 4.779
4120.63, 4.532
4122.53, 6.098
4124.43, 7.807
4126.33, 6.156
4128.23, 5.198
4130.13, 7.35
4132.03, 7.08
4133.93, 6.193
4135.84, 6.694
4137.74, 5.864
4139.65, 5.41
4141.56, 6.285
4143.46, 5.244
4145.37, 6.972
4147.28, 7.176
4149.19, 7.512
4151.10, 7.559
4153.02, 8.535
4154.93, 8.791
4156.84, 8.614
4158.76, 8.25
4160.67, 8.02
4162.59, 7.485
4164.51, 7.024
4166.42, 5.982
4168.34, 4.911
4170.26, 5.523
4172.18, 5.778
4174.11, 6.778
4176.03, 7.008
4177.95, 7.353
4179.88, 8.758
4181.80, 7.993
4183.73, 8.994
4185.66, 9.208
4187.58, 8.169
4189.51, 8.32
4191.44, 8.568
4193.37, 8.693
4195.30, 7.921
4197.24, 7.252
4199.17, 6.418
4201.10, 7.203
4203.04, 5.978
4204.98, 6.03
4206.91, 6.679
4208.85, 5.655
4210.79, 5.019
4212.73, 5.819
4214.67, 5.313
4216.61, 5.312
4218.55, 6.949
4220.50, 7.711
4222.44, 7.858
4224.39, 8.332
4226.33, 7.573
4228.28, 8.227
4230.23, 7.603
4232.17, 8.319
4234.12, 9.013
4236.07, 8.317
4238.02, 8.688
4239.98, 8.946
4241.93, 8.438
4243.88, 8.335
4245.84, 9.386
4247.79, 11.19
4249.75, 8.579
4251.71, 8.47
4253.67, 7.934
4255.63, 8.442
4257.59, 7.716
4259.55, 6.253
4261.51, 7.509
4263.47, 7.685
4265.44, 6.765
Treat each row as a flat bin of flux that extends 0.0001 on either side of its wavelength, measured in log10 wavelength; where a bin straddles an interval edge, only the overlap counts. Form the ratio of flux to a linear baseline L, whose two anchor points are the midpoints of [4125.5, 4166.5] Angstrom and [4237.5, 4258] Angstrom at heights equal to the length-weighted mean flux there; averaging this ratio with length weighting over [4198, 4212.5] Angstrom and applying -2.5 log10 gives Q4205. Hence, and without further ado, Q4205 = 0.29 mag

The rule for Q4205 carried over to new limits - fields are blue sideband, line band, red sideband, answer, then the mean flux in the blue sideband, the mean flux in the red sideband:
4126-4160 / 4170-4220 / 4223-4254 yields 0.113 mag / 6.96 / 8.59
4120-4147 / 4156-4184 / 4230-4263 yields -0.035 mag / 6.25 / 8.43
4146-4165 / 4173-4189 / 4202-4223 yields -0.130 mag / 7.9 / 6.18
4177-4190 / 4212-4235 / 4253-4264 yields 0.086 mag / 8.4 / 7.58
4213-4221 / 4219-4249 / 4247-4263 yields -0.196 mag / 6.19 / 8.21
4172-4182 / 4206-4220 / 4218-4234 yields 0.301 mag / 7.34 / 7.91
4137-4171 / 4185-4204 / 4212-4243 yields -0.058 mag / 6.97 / 7.67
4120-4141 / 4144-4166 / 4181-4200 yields -0.102 mag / 6.24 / 8.17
